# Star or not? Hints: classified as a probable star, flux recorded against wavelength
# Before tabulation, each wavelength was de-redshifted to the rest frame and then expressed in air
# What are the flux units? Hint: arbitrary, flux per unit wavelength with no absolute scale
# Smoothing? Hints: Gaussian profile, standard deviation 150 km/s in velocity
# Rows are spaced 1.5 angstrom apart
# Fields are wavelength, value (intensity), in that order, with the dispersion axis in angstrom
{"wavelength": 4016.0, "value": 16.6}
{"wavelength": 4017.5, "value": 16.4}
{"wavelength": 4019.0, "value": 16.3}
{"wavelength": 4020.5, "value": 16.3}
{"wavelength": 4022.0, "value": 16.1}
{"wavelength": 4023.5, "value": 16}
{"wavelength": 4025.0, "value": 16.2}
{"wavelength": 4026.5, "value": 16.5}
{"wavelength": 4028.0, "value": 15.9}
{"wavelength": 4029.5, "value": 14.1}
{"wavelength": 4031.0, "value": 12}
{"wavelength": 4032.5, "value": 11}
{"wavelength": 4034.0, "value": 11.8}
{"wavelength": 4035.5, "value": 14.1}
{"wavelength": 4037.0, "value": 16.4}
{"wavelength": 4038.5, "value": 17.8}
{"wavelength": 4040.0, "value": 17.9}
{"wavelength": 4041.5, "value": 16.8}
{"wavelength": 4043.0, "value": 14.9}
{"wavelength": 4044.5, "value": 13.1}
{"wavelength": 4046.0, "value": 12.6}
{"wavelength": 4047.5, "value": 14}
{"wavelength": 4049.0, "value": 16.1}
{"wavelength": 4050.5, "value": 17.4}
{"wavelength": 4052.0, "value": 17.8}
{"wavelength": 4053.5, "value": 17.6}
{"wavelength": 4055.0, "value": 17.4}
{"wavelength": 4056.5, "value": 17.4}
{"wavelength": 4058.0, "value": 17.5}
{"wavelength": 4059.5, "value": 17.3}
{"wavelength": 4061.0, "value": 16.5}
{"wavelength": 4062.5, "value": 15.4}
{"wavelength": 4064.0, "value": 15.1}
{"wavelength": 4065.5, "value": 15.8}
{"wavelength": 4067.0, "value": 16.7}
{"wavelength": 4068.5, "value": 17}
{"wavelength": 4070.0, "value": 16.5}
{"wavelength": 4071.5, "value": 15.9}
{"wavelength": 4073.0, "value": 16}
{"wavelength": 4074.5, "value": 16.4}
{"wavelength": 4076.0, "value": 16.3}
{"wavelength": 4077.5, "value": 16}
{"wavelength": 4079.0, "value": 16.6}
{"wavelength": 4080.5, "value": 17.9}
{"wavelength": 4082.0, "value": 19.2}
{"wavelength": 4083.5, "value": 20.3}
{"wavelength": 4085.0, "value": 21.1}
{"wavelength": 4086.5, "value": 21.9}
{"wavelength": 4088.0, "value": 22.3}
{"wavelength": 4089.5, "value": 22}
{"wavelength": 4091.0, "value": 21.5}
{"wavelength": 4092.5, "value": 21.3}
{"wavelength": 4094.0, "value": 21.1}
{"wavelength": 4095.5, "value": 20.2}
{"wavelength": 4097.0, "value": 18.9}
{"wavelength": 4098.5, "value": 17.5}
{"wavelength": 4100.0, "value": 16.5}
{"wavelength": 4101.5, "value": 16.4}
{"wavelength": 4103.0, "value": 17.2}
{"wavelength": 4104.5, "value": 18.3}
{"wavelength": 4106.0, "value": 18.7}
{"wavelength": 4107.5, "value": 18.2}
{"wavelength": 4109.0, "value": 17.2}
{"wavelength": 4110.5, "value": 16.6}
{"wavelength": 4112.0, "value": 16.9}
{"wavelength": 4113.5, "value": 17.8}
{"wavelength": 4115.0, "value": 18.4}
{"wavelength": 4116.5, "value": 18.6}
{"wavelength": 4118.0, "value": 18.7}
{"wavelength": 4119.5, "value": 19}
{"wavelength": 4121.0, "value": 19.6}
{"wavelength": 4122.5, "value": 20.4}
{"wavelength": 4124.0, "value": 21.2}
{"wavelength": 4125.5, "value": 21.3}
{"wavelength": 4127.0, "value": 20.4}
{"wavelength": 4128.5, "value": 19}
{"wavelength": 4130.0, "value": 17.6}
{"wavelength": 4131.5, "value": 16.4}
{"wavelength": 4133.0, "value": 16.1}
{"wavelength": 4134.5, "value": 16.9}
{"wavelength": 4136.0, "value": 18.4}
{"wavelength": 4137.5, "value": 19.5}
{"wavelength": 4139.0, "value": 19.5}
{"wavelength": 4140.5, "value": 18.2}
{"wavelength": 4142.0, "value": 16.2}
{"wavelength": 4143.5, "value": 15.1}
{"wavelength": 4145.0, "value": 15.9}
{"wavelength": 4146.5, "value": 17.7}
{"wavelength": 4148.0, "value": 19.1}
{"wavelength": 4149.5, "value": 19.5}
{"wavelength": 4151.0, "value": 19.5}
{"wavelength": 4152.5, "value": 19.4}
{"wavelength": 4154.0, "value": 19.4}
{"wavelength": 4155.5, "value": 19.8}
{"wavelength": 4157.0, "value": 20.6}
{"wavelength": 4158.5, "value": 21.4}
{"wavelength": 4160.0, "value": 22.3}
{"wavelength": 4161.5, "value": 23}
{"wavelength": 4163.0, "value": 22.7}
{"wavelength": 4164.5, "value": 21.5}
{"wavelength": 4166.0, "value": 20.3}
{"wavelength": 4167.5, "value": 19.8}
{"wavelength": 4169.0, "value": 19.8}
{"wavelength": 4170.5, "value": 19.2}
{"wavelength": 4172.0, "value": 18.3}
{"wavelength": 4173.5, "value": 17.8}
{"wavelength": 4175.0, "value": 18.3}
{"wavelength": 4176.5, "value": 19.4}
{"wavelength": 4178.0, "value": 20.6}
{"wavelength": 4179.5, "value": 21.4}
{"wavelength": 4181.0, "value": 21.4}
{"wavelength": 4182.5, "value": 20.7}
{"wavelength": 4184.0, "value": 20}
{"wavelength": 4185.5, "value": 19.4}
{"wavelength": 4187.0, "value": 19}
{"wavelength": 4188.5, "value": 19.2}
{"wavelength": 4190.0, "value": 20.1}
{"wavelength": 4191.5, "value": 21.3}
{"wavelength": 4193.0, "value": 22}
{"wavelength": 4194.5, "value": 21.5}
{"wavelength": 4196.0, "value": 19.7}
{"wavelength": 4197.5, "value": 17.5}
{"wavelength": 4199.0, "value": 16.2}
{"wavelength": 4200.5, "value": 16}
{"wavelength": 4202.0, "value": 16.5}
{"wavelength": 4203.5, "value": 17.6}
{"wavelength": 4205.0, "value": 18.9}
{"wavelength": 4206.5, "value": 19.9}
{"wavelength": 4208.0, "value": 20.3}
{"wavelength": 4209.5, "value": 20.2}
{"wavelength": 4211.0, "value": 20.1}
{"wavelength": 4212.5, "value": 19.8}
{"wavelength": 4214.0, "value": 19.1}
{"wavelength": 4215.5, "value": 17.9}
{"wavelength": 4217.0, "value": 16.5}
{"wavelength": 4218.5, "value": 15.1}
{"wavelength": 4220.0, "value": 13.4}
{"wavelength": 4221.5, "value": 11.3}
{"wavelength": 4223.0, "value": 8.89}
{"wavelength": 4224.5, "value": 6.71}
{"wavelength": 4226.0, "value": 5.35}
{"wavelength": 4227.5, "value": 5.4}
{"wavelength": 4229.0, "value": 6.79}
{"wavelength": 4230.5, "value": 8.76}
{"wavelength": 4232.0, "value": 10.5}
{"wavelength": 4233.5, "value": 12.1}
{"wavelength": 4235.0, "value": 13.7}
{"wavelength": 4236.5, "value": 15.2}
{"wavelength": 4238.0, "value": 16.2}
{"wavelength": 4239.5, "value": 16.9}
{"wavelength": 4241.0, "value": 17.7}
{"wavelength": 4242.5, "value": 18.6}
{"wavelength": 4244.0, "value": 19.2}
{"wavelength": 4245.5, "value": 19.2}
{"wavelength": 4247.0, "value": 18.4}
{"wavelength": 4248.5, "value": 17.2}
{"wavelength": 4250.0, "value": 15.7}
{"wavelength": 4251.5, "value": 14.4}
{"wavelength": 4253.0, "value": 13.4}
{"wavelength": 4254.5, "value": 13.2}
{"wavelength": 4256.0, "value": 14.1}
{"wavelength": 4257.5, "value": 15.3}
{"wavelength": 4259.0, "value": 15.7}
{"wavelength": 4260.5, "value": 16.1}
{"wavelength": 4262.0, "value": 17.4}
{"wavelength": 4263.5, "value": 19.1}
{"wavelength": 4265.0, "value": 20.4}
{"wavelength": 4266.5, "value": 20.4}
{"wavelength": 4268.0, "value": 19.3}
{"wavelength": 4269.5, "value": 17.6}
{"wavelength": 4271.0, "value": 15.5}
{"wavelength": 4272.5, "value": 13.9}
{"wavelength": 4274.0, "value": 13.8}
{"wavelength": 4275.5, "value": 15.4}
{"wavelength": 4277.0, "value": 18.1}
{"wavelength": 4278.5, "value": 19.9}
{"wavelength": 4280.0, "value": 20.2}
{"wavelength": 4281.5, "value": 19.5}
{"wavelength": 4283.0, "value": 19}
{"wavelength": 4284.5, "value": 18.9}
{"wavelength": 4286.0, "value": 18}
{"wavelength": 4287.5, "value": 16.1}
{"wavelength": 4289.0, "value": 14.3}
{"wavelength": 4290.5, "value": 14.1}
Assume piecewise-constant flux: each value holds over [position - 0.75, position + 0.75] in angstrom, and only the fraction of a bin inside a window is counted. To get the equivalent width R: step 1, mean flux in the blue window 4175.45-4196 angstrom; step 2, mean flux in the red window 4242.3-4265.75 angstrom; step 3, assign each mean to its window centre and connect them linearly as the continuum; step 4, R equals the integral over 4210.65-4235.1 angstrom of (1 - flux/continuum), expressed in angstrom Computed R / 8.2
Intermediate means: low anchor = 20.4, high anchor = 16.7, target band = 12.3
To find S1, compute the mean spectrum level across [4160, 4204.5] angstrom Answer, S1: 19.7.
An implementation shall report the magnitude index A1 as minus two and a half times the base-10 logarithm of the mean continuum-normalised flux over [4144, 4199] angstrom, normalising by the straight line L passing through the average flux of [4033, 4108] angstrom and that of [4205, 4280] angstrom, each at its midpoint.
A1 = -0.22 mag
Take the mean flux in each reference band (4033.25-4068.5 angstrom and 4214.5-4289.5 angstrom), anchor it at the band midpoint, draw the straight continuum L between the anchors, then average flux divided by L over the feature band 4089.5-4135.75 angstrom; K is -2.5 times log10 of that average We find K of -0.18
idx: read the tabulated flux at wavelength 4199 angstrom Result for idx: 16.2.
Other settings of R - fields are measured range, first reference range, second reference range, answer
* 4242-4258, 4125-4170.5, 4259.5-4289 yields 1.6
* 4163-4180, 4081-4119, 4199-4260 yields -3.0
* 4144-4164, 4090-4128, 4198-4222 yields -1.9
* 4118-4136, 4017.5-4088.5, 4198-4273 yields -3.2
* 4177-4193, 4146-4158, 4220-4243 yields -4.2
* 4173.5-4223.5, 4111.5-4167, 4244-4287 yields -0.8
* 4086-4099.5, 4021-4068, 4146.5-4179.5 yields -2.5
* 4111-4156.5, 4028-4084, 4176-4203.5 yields -1.2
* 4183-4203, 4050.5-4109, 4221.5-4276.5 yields -4.3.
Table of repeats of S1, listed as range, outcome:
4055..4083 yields 16.7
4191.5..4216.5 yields 19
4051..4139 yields 18.2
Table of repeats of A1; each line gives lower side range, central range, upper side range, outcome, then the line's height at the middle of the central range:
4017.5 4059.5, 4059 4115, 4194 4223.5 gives -0.120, 16.1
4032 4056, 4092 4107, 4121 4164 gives -0.060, 17.6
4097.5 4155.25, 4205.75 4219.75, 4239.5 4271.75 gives -0.068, 17.4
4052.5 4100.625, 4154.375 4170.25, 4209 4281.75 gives -0.247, 16.7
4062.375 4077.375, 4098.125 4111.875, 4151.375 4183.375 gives 0.017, 17.6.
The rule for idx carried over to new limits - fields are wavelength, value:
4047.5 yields 14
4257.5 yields 15.3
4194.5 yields 21.5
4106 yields 18.7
